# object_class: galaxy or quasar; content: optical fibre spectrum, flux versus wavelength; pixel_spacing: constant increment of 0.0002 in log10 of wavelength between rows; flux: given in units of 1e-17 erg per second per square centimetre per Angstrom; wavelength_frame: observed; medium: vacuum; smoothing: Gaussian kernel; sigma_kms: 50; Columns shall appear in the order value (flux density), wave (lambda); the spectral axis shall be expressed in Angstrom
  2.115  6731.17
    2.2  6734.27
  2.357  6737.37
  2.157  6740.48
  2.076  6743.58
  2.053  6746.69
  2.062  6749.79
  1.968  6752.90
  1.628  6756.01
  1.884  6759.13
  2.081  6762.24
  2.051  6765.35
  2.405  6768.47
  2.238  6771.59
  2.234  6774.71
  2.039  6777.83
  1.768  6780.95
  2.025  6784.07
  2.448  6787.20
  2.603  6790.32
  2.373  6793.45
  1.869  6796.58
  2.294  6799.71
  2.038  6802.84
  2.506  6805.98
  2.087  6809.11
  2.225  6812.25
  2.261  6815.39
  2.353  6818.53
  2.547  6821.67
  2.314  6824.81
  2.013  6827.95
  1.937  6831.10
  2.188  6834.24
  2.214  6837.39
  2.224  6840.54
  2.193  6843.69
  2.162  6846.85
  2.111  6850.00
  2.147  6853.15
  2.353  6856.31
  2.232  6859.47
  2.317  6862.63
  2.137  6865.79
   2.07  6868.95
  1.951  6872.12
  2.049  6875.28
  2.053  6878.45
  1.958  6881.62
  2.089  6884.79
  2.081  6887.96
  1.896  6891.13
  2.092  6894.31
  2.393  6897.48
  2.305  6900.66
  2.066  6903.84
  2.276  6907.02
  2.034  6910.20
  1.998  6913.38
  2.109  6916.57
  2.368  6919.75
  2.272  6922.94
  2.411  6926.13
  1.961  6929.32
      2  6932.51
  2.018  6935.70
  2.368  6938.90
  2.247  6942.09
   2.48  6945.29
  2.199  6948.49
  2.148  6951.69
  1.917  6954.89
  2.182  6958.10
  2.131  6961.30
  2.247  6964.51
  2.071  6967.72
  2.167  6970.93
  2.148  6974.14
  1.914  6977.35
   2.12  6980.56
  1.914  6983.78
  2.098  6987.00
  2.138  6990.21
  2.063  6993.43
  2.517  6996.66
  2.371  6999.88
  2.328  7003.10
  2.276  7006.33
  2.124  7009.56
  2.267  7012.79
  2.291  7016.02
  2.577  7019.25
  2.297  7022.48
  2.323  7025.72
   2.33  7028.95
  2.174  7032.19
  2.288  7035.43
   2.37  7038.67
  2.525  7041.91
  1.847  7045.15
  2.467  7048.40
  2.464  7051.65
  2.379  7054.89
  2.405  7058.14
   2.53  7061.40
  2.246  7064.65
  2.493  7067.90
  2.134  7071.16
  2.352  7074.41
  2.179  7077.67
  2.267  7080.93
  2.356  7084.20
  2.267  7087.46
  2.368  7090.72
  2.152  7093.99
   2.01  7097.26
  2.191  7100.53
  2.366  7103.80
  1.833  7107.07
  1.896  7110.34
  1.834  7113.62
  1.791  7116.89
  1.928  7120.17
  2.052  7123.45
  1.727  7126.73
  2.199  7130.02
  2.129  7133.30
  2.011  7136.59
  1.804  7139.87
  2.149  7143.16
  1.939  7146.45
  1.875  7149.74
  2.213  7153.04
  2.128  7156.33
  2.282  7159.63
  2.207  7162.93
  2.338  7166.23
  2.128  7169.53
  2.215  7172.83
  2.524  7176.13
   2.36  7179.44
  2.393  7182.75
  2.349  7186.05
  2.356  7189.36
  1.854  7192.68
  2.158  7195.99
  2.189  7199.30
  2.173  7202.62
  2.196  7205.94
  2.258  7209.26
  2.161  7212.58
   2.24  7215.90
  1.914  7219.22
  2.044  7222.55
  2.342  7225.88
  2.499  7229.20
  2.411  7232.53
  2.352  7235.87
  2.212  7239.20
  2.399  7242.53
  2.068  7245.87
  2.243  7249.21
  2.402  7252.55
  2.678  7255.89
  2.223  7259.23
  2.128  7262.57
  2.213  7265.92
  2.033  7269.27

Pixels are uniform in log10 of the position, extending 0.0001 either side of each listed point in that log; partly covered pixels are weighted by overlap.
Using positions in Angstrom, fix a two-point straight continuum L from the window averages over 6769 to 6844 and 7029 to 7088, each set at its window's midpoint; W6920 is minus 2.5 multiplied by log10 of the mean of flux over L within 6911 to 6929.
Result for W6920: 0.027 mag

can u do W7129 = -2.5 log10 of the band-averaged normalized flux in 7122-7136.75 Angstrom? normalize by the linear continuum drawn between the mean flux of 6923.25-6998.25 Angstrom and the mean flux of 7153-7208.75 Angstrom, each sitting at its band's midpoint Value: 0.10 mag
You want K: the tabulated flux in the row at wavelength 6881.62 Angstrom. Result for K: 1.958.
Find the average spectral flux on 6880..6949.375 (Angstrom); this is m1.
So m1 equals 2.16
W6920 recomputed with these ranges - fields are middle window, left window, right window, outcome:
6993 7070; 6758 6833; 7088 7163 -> -0.12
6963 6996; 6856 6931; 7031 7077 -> 0.07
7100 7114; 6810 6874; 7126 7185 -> 0.07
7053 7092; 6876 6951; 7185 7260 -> -0.06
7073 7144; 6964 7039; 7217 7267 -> 0.08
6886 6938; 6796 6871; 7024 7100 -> 0.04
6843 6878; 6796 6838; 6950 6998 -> 0.02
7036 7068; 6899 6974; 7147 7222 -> -0.09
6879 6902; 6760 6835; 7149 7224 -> 0.05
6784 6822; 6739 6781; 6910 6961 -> -0.10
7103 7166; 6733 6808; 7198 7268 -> 0.11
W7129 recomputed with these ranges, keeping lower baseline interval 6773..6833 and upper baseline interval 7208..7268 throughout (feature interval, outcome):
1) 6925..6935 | 0.061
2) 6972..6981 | 0.086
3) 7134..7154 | 0.131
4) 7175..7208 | 0.004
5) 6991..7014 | -0.019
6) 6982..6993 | 0.091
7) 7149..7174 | 0.035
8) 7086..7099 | 0.023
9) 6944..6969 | 0.029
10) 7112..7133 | 0.163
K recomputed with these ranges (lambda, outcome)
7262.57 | 2.128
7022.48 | 2.297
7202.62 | 2.173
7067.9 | 2.493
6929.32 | 1.961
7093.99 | 2.152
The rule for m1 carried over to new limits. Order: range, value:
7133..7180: 2.15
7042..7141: 2.16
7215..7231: 2.21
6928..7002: 2.15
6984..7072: 2.3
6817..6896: 2.15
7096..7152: 1.99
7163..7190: 2.33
